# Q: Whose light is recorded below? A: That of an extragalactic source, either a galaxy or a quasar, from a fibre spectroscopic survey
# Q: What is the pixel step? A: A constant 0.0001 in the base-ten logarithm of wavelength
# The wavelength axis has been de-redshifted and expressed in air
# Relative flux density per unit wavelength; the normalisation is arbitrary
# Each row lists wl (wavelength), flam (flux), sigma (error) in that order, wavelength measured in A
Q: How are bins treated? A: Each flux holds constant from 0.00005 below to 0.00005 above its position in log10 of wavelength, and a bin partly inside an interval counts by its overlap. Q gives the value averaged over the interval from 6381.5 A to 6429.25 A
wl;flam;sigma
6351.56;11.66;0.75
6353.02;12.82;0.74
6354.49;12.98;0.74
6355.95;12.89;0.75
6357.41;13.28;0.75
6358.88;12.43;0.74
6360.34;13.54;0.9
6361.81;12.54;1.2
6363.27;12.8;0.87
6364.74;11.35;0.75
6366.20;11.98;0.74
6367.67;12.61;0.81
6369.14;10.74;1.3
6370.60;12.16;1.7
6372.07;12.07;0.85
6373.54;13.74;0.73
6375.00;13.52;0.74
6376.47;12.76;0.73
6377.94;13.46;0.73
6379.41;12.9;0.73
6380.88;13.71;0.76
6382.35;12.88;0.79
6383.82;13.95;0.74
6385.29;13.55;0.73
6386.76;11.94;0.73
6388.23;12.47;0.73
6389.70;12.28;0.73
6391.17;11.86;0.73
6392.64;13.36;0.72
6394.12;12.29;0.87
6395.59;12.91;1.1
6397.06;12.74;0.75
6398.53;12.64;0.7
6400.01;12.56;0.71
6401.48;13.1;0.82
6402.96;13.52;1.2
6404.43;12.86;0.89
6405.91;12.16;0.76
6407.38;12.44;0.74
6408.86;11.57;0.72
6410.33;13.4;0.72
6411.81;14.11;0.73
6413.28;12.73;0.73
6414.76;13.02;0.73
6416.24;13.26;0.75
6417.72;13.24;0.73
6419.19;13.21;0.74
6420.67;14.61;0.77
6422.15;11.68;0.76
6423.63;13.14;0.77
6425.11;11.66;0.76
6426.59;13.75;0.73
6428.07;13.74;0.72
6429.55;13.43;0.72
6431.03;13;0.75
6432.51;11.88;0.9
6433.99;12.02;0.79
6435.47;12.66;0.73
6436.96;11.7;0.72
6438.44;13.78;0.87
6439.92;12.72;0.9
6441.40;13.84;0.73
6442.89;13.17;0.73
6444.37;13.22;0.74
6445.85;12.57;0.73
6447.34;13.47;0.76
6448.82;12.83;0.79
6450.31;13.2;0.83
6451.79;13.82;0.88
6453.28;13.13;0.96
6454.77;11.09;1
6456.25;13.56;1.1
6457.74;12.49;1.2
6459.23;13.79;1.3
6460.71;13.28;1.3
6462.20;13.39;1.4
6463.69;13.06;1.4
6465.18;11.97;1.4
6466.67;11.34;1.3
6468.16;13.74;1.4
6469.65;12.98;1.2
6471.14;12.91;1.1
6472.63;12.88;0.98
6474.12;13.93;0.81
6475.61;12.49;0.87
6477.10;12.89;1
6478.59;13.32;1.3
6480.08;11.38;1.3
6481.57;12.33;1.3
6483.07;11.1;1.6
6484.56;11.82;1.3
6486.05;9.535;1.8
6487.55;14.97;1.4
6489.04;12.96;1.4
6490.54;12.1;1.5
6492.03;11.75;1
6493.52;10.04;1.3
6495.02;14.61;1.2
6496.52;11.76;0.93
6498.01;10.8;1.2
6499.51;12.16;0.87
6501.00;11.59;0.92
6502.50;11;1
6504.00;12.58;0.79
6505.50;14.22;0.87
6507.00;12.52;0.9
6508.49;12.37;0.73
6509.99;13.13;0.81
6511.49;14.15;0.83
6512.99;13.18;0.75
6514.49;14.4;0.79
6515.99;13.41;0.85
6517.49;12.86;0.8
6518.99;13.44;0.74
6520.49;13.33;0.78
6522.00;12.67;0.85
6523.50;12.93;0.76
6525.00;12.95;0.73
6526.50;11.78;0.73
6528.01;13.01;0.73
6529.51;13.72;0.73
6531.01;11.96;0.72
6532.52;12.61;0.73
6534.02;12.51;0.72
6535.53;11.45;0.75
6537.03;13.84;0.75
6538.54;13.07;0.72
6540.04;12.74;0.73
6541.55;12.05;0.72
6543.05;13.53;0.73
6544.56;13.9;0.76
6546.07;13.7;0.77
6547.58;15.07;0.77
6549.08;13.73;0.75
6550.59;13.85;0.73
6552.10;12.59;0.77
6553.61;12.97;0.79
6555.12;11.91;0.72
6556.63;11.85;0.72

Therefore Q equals 12.9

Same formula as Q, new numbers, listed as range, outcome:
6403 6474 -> 12.9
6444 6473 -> 12.9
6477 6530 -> 12.6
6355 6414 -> 12.7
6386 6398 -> 12.5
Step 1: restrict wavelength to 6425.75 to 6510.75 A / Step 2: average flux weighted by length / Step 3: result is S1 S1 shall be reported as 12.7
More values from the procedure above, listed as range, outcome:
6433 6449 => 12.9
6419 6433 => 13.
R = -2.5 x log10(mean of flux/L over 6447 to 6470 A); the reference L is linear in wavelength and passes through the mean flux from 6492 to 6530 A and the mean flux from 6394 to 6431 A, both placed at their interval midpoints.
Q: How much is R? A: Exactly -0.01 mag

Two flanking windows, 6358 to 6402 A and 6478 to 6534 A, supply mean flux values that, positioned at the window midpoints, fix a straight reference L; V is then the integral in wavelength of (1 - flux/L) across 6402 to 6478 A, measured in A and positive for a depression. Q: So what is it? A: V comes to -1.9 A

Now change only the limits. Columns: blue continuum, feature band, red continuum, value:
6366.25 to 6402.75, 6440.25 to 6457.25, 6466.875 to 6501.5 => -0.8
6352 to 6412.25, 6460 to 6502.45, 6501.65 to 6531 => 1.8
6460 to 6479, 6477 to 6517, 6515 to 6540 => 1.4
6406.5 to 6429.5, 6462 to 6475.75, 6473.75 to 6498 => -0.5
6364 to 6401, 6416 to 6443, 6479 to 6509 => -1.2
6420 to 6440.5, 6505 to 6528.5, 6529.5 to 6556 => -0.3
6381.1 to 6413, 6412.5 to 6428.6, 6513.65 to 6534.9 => -0.3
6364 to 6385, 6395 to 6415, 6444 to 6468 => -0.1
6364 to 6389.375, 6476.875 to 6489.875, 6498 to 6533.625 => 0.6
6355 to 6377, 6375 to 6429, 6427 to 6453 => -0.7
